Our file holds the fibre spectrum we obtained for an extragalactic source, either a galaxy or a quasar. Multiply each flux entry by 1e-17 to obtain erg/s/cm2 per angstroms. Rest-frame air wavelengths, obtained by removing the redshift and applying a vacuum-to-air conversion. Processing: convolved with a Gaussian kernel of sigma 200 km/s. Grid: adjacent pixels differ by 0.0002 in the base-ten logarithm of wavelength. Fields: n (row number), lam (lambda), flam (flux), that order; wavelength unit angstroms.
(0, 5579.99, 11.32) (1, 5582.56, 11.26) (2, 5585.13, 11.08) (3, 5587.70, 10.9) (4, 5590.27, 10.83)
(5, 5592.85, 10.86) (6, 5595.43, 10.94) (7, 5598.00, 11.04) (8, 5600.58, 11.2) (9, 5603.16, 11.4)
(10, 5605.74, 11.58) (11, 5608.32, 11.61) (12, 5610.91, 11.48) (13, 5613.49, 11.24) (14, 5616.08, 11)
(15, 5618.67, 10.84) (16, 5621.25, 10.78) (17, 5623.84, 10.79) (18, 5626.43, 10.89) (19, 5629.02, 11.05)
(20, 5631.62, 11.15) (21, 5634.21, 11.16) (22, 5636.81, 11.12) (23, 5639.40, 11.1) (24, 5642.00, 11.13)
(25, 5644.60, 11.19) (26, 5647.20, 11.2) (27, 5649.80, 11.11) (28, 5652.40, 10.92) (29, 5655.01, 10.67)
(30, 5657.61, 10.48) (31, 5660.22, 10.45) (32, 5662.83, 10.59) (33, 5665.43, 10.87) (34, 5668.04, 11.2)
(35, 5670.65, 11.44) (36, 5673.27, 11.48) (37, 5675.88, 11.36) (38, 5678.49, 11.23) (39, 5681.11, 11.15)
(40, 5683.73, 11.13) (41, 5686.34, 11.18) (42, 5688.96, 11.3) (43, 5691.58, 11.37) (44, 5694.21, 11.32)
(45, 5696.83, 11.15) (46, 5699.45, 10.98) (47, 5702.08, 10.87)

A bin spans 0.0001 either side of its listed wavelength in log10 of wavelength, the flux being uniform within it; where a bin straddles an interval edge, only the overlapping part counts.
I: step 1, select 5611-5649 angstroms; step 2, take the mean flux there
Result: 11.1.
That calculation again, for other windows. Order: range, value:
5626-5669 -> 11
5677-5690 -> 11.2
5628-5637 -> 11.1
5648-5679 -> 11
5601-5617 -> 11.4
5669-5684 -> 11.3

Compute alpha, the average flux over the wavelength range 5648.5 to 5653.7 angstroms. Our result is 11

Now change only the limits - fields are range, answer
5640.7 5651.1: 11.2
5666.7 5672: 11.3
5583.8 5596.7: 10.9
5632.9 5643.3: 11.1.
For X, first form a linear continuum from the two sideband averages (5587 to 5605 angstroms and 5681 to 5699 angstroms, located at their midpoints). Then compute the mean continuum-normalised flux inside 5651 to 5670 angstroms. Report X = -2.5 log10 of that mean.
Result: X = 0.04 mag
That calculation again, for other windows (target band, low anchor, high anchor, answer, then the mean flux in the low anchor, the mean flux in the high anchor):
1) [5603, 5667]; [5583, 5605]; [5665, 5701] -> 0.01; 11.1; 11.2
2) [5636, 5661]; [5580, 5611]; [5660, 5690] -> 0.02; 11.2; 11.1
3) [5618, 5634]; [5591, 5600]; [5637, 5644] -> 0.01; 11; 11.1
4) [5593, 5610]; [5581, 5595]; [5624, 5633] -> -0.03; 11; 11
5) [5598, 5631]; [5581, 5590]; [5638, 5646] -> 0.00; 11.1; 11.1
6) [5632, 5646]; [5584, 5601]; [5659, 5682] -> -0.01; 11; 11.1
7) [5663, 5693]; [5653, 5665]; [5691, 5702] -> -0.03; 10.6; 11.2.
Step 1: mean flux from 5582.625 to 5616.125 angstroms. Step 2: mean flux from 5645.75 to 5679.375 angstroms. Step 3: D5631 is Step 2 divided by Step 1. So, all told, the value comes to 1.0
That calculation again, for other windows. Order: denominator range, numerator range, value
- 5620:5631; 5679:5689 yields 1.03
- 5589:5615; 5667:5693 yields 1.01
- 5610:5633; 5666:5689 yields 1.02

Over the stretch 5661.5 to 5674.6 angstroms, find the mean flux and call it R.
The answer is 11.1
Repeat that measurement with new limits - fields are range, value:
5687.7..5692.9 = 11.3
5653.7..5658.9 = 10.6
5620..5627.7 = 10.8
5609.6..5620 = 11.1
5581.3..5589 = 11.1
